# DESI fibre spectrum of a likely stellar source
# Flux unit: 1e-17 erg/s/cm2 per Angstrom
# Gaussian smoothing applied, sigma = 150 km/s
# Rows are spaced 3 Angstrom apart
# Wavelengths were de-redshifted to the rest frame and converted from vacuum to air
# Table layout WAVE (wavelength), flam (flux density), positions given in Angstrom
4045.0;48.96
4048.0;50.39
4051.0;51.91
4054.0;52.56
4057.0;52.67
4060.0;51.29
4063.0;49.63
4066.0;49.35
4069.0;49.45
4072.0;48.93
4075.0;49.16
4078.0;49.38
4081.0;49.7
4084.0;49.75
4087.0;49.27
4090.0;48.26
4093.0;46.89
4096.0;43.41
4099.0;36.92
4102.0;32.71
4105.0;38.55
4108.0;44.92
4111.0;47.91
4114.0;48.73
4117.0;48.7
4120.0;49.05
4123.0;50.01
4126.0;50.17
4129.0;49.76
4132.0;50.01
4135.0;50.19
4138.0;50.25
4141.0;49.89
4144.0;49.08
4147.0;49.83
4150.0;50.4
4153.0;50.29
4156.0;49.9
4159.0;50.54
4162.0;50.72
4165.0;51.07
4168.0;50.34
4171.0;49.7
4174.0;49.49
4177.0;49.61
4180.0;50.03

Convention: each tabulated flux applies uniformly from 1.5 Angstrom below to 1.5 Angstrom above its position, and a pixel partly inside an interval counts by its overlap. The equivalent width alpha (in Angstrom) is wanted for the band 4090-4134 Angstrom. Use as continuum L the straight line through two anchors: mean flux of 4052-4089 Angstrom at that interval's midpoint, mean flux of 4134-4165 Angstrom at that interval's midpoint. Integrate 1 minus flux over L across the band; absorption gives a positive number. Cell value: 3.9 Angstrom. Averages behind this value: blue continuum 50.1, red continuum 50.2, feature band 45.7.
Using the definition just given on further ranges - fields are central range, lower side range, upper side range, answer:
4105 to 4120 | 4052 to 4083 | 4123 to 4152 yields 0.97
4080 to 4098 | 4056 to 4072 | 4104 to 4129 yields 0.54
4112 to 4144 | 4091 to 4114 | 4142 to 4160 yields -2.31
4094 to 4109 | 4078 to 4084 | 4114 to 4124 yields 3.04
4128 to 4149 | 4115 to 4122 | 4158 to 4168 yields -0.06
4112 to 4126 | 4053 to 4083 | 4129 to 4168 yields 0.27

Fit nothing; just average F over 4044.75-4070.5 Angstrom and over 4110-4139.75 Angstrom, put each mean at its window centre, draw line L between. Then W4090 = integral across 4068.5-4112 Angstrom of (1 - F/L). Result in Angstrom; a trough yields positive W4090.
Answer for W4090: 4.0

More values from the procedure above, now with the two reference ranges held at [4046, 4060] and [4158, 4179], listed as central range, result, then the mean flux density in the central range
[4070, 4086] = 0.62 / 49.4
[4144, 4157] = 0.11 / 50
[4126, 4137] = 0.14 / 50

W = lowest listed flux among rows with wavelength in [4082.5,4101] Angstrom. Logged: 36.92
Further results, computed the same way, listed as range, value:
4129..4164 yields 49.08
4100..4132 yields 32.71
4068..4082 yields 48.93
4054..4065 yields 49.63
